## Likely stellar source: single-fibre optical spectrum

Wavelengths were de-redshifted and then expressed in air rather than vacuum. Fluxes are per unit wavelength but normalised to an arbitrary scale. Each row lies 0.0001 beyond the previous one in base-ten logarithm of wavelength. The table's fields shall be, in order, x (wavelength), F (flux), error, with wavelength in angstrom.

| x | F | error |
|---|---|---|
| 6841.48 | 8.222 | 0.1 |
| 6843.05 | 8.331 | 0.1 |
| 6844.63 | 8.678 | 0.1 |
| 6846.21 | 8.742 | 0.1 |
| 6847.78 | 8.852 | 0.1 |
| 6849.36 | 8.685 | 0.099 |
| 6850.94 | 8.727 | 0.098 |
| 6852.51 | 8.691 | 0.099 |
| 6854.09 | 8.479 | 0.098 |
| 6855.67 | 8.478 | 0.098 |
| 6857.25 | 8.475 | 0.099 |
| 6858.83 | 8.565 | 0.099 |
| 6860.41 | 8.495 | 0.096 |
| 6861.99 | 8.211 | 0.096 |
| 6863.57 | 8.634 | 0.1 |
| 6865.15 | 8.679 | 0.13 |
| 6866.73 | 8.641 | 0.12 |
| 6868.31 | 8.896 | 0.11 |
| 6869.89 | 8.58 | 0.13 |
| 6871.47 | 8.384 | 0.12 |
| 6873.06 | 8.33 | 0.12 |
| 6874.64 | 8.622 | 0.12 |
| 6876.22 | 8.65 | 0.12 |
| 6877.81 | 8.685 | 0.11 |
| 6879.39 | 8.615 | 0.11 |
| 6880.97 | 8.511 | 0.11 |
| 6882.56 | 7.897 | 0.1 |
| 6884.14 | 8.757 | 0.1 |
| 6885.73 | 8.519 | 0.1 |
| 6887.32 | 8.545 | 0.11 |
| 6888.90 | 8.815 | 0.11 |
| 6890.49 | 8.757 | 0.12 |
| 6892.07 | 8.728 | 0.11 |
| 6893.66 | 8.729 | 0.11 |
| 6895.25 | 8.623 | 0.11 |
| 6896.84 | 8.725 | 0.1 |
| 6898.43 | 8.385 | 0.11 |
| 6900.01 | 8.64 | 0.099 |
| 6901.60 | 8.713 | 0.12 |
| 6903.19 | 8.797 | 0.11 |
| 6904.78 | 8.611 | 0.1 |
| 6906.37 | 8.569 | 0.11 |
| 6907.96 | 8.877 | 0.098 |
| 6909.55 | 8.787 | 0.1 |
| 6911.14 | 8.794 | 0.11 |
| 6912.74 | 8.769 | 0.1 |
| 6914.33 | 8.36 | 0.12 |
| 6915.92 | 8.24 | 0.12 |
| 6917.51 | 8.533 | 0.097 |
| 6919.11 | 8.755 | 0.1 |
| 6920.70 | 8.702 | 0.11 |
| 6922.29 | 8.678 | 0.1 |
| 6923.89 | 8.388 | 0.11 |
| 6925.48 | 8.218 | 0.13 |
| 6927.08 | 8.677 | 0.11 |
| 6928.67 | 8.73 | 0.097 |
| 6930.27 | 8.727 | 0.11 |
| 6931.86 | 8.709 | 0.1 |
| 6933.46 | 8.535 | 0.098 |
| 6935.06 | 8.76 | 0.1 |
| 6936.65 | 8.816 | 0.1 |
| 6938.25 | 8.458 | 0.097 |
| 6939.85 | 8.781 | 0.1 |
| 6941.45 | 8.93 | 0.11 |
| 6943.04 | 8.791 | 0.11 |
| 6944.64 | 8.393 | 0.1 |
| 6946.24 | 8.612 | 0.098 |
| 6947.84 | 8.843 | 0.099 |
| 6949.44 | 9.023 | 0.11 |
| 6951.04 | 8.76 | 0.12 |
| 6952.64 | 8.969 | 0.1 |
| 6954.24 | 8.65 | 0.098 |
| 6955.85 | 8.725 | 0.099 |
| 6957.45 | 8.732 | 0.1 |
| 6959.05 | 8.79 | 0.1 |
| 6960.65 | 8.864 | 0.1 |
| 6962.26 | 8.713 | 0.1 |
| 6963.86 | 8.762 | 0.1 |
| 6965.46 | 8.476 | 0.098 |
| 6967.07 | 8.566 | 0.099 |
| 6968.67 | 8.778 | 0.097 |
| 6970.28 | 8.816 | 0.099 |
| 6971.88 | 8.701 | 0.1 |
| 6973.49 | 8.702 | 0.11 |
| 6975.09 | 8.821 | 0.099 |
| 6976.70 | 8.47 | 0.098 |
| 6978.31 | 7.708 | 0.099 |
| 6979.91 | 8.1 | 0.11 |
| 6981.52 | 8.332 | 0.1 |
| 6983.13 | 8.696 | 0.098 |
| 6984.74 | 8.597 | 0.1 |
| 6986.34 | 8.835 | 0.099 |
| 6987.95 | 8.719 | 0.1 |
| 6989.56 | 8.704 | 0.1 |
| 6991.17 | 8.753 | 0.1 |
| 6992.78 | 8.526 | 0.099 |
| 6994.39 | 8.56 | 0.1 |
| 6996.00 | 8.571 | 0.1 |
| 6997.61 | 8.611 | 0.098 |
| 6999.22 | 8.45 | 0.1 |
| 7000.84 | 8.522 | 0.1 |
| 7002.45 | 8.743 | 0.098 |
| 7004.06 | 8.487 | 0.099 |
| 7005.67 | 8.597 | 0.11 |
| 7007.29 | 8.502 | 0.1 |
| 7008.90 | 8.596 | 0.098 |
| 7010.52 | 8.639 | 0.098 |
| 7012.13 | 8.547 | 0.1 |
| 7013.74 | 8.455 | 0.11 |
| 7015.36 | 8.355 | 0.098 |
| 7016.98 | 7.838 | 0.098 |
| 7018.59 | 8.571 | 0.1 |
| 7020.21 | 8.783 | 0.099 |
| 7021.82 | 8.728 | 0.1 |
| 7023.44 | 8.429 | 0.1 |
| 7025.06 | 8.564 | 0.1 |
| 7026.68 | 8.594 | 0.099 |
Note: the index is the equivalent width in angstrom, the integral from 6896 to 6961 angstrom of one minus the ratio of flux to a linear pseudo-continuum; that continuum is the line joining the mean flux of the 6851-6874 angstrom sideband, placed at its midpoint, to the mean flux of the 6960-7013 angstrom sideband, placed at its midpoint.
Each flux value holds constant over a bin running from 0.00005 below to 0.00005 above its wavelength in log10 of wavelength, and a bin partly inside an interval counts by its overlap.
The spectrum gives -0.8 angstrom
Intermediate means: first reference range 8.55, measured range 8.68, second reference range 8.59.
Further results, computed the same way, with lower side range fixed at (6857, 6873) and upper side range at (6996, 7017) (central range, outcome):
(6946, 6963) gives -0.5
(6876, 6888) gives 0.0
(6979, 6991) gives -0.1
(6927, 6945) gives -0.4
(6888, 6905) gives -0.3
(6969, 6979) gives 0.0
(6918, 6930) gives -0.1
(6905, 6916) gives -0.1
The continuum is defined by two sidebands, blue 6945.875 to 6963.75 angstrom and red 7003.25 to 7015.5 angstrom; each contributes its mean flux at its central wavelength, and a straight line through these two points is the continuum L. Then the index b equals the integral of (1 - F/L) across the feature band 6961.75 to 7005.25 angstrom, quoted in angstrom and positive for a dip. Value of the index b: 0.4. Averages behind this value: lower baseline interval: 8.79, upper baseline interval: 8.53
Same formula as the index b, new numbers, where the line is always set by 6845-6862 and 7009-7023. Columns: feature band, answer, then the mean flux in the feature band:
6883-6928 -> -0.3 angstrom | 8.63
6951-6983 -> -0.4 angstrom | 8.62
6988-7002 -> -0.1 angstrom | 8.6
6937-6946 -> -0.1 angstrom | 8.67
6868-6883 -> 0.1 angstrom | 8.52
